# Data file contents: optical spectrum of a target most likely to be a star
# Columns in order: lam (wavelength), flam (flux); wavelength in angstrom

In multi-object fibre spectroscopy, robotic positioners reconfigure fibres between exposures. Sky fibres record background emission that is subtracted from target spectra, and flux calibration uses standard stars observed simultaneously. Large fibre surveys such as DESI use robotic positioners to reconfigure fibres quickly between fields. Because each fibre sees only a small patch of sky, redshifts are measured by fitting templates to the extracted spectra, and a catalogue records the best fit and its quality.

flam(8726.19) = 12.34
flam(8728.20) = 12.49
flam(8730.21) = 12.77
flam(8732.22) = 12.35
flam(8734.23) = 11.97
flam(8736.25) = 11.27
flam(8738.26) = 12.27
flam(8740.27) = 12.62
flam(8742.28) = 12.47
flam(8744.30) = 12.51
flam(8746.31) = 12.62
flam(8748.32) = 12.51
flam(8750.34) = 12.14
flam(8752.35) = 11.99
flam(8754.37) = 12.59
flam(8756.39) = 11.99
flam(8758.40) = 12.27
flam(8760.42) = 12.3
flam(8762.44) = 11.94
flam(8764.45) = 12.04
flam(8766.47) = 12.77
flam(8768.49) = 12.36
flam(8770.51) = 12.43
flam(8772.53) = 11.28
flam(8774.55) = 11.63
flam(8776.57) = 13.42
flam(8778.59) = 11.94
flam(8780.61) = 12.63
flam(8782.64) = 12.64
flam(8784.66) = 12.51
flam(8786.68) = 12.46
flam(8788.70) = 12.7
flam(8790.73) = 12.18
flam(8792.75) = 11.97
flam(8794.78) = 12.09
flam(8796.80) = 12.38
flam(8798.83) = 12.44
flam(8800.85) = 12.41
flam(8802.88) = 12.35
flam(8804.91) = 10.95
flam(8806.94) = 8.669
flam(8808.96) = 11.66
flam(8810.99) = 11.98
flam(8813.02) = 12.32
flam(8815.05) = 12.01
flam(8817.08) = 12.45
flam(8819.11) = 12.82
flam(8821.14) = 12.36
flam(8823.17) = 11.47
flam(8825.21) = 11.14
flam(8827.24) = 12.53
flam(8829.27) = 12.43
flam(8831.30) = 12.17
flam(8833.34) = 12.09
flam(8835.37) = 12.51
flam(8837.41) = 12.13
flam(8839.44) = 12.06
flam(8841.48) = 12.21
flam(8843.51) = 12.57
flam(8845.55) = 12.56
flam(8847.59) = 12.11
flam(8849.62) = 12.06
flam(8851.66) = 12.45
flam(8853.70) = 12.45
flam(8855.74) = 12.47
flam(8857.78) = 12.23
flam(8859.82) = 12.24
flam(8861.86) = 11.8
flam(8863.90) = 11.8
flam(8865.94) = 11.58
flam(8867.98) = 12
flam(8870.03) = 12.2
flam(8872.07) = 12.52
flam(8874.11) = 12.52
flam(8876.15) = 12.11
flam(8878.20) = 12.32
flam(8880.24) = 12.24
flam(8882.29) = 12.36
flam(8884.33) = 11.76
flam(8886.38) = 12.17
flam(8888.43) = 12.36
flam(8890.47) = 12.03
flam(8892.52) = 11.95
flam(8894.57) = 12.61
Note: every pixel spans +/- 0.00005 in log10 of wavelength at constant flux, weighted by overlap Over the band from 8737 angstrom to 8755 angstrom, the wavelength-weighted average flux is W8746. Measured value 12.4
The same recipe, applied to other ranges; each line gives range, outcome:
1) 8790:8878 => 12.1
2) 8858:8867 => 11.9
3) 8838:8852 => 12.3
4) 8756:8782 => 12.2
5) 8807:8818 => 11.8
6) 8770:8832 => 12.1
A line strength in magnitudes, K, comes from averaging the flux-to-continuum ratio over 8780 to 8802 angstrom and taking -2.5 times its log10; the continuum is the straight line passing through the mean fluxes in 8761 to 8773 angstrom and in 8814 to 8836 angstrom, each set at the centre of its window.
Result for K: -0.02 mag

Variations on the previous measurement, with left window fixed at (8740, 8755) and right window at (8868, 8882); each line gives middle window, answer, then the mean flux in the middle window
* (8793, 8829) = 0.04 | 11.9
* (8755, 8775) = 0.02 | 12.1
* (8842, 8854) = 0.00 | 12.4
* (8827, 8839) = 0.00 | 12.3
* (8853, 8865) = 0.01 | 12.2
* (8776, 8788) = -0.02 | 12.6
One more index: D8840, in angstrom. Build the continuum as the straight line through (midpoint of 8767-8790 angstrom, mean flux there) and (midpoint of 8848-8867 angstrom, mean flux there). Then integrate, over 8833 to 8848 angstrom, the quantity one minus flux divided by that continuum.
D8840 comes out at -0.1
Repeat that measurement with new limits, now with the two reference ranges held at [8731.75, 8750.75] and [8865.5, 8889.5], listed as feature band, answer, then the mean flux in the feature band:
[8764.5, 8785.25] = -0.2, 12.3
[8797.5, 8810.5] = 0.8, 11.5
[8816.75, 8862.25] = -0.1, 12.2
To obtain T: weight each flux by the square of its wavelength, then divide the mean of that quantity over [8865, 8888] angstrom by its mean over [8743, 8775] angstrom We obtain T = 1.02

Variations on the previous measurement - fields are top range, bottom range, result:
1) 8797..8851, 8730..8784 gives 0.99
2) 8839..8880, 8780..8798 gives 1.00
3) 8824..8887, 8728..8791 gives 1.01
